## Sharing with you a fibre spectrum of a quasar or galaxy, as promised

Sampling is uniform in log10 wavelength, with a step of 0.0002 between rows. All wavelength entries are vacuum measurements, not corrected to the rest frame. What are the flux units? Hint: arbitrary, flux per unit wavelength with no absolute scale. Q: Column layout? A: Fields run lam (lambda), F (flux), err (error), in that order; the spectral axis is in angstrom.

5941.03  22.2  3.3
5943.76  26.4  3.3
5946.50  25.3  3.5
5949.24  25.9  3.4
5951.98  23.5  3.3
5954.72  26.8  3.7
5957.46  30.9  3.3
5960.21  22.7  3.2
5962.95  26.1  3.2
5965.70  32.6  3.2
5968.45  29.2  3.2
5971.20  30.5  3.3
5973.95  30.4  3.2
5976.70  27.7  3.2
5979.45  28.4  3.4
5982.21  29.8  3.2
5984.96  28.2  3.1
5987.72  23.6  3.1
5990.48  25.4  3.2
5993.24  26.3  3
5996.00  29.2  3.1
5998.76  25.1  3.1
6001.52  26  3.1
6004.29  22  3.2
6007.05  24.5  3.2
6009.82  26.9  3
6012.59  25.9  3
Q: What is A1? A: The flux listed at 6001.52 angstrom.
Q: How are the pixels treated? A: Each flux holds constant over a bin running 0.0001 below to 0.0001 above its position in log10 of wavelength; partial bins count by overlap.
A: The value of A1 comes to 26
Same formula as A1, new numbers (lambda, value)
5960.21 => 22.7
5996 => 29.2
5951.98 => 23.5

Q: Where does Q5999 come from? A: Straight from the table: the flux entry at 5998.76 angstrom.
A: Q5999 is 25.1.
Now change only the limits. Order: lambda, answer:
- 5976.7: 27.7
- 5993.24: 26.3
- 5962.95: 26.1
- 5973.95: 30.4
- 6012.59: 25.9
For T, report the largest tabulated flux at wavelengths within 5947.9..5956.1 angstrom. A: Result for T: 26.8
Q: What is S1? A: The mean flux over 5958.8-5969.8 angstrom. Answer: 27.6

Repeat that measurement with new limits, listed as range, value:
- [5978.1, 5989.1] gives 27.5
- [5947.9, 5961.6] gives 26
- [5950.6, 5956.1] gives 25.2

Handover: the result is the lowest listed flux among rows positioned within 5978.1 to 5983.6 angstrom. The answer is 28.4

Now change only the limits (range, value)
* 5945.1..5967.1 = 22.7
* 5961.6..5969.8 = 26.1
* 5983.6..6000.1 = 23.6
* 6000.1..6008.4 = 22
